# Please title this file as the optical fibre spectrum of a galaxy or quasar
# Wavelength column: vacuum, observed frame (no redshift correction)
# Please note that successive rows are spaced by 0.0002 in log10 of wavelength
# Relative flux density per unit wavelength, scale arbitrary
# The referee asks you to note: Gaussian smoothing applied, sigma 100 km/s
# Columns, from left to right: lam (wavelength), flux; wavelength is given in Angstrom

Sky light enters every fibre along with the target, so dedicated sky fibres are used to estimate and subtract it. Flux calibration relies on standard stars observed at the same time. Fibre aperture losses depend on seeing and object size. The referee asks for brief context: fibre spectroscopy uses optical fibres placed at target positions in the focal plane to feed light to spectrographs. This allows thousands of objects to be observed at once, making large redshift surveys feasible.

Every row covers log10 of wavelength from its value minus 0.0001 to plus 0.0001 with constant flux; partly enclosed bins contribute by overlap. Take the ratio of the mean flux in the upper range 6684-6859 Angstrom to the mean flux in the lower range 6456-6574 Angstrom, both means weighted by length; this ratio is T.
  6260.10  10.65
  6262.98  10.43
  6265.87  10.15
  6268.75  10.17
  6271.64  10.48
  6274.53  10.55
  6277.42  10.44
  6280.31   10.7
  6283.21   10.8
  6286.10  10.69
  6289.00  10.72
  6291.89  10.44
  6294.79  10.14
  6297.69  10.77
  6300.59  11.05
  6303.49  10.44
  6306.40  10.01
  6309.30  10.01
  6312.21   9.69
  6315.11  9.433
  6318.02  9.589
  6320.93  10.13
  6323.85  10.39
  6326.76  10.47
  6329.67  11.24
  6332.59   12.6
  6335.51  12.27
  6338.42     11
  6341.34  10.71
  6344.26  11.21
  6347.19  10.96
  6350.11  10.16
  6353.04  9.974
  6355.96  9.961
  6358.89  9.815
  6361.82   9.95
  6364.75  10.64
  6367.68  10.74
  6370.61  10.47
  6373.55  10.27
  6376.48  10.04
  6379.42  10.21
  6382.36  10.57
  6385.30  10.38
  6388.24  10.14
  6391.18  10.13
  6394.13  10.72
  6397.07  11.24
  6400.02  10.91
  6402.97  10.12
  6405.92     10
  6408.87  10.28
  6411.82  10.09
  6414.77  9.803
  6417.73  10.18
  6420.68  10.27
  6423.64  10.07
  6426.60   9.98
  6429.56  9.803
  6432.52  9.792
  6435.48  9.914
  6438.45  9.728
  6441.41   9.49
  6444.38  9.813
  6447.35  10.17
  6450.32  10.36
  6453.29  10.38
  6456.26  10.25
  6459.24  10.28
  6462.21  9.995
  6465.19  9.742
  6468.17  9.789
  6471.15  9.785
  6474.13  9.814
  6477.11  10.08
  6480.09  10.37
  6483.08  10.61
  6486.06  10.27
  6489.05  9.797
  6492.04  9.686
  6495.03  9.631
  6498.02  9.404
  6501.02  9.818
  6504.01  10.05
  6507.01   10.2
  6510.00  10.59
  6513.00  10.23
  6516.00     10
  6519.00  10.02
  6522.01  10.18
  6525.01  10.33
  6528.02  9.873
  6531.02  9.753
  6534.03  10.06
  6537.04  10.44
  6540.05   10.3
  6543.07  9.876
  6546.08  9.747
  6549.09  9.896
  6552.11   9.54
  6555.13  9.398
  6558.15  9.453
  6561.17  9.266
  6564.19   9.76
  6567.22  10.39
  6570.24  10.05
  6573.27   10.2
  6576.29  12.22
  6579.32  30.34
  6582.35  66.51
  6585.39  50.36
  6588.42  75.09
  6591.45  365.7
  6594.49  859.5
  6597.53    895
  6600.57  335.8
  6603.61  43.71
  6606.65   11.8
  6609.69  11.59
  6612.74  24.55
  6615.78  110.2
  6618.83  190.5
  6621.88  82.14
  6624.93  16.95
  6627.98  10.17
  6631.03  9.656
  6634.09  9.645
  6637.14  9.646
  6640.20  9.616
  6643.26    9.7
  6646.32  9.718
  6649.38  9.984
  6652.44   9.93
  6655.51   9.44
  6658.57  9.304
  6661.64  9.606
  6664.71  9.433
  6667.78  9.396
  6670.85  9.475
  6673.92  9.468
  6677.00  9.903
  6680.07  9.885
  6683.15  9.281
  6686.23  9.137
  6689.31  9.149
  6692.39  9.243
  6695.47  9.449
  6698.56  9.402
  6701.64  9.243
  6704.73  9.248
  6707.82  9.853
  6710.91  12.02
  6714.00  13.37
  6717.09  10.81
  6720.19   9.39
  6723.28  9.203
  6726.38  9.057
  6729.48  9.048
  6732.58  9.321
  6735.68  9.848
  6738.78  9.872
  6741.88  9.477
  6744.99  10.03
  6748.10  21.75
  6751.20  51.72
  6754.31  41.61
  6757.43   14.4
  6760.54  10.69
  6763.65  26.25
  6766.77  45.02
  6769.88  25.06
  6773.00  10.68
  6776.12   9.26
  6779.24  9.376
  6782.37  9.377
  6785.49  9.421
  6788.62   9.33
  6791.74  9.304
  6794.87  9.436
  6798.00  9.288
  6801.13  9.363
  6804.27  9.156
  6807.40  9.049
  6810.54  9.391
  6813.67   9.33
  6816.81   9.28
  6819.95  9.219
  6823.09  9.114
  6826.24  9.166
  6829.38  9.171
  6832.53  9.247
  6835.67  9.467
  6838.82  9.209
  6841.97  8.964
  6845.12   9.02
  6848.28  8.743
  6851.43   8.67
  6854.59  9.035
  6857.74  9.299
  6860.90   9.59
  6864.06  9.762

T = 1.24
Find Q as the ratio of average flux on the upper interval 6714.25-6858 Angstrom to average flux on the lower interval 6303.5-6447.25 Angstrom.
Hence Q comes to 1.25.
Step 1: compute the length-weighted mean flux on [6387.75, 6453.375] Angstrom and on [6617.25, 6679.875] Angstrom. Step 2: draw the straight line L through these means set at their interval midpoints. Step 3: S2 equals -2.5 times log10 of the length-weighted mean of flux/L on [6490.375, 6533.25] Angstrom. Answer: 0.445 mag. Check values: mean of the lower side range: 10.1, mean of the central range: 9.98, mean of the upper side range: 22.4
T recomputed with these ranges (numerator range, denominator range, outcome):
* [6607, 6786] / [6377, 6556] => 1.88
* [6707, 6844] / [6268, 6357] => 1.25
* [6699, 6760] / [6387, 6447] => 1.44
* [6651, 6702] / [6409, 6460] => 0.94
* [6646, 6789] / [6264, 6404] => 1.25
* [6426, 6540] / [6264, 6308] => 0.95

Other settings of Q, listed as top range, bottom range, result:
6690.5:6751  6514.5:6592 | 0.43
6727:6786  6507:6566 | 1.81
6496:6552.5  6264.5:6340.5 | 0.95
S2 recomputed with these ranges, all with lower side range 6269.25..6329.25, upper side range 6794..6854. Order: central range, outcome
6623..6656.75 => -0.18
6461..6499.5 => 0.00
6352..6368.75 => 0.00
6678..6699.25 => 0.01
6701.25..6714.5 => -0.13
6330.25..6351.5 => -0.10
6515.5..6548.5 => -0.02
